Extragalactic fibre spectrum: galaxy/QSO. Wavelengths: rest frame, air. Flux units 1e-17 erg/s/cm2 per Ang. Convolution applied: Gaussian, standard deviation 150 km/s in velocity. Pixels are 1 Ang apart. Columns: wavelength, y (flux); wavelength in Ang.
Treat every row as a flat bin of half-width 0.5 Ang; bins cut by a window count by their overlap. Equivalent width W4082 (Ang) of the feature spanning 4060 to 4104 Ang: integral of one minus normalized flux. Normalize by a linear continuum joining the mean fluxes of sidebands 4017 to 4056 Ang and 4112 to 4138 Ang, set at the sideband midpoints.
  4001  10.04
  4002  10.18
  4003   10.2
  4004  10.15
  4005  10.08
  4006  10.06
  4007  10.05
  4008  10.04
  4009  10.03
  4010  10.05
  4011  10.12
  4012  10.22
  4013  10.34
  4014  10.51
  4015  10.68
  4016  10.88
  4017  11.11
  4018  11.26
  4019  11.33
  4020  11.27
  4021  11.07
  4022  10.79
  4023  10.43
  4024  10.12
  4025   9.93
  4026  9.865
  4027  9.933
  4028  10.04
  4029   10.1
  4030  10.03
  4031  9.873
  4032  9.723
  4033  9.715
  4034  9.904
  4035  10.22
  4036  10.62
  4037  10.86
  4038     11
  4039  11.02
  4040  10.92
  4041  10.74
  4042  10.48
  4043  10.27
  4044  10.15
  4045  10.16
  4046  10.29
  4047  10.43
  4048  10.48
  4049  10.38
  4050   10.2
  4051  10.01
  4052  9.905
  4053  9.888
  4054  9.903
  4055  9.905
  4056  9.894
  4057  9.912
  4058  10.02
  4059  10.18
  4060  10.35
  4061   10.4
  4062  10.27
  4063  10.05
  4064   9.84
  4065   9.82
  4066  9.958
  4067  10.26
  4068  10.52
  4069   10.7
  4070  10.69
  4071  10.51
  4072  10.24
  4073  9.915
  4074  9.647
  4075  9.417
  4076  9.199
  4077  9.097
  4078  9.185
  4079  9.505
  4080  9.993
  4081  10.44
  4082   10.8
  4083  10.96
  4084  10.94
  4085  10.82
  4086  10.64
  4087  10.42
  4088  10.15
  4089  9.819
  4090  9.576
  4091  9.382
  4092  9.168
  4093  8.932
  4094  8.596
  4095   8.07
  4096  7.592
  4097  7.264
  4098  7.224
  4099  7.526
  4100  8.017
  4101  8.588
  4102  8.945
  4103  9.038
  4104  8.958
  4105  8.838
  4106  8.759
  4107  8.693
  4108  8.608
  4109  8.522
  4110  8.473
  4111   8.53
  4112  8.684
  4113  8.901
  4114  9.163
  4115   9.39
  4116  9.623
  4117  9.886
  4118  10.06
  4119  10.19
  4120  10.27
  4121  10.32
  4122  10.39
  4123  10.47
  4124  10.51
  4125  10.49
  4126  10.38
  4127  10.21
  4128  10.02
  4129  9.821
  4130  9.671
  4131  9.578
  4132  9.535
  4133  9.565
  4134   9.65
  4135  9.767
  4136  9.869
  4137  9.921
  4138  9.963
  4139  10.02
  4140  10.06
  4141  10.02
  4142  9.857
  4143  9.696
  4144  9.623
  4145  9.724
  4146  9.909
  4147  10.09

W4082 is 2.3 Ang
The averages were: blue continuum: 10.4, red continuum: 9.88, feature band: 9.59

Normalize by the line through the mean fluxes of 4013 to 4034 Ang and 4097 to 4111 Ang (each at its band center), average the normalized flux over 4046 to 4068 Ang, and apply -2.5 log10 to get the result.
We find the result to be -0.06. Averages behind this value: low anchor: 10.4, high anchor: 8.43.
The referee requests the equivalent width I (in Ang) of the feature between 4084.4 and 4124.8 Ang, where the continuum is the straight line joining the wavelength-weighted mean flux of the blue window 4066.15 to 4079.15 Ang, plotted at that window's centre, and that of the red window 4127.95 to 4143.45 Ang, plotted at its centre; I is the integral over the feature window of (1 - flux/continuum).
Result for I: 2.8 Ang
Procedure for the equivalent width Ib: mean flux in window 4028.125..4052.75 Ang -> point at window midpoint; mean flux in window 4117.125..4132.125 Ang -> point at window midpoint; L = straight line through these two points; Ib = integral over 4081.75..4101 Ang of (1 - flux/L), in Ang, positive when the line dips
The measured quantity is 1.9 Ang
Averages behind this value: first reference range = 10.3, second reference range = 10.1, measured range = 9.22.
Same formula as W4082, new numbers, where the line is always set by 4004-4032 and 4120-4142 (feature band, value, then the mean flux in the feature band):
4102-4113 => 1.48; 8.73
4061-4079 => 0.43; 9.96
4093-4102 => 1.90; 7.98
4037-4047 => -0.27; 10.6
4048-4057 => 0.20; 10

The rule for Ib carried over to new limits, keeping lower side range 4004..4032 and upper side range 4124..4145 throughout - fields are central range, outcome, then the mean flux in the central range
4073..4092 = 0.2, 9.98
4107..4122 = 0.9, 9.34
